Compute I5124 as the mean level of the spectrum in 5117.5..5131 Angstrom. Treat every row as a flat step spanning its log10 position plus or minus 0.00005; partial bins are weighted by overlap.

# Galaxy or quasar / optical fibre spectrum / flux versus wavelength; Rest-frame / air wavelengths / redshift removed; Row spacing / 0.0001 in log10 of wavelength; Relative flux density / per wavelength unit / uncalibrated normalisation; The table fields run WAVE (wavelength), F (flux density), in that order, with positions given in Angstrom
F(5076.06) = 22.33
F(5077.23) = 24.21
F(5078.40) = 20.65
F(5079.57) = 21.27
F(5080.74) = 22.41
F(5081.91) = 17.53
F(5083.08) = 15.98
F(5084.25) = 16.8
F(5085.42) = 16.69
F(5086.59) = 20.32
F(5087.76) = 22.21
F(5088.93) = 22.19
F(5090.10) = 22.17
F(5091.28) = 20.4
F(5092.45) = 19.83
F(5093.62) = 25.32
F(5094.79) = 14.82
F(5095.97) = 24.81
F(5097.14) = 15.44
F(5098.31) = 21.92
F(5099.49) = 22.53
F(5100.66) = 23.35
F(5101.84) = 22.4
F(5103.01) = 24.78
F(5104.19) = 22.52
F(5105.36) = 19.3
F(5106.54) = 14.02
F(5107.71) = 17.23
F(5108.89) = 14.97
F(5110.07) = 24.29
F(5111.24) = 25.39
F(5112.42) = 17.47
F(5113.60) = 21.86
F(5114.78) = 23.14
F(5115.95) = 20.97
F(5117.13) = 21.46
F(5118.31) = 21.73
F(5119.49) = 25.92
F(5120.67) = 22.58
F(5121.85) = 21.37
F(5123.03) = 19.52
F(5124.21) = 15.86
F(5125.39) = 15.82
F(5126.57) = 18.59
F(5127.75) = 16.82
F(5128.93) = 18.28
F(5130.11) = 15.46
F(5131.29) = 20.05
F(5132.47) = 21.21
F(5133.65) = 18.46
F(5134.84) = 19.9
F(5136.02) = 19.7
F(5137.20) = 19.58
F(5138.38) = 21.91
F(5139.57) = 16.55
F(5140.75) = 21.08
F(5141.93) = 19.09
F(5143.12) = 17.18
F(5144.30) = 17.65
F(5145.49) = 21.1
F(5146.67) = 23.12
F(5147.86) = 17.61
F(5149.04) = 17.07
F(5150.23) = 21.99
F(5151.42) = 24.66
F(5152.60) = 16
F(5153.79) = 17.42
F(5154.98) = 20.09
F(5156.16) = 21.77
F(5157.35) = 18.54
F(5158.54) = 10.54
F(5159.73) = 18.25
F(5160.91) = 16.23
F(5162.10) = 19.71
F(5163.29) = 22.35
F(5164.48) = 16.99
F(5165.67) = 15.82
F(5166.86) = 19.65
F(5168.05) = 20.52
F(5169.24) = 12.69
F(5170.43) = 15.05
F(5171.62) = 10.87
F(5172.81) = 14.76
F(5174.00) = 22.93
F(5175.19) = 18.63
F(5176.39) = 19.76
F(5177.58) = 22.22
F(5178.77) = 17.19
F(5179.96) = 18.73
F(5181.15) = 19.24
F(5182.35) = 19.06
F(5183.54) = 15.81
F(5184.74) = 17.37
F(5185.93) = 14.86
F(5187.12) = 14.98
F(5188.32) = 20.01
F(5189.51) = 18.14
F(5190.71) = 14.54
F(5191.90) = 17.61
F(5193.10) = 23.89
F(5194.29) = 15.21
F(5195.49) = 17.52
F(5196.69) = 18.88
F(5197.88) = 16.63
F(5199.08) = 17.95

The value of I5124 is 19.3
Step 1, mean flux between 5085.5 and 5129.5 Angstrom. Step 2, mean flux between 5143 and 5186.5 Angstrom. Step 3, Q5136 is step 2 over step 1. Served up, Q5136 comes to 0.9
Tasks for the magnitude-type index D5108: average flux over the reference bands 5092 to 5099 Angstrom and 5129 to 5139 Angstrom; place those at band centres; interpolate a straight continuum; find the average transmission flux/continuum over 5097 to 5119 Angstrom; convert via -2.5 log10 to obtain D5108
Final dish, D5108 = -0.04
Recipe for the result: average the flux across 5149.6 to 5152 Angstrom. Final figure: 23.2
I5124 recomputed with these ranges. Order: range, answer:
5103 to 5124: 20.8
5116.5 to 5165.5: 19.2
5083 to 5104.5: 20.9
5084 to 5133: 20.3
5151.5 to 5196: 17.8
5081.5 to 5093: 19.4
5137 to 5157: 19.6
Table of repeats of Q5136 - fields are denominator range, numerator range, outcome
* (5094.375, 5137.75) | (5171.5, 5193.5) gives 0.90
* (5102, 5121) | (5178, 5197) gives 0.84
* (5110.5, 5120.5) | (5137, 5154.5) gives 0.87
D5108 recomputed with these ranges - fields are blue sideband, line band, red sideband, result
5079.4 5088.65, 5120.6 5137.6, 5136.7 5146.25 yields 0.03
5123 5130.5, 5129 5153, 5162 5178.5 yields -0.13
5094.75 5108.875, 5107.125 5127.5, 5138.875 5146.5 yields -0.03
